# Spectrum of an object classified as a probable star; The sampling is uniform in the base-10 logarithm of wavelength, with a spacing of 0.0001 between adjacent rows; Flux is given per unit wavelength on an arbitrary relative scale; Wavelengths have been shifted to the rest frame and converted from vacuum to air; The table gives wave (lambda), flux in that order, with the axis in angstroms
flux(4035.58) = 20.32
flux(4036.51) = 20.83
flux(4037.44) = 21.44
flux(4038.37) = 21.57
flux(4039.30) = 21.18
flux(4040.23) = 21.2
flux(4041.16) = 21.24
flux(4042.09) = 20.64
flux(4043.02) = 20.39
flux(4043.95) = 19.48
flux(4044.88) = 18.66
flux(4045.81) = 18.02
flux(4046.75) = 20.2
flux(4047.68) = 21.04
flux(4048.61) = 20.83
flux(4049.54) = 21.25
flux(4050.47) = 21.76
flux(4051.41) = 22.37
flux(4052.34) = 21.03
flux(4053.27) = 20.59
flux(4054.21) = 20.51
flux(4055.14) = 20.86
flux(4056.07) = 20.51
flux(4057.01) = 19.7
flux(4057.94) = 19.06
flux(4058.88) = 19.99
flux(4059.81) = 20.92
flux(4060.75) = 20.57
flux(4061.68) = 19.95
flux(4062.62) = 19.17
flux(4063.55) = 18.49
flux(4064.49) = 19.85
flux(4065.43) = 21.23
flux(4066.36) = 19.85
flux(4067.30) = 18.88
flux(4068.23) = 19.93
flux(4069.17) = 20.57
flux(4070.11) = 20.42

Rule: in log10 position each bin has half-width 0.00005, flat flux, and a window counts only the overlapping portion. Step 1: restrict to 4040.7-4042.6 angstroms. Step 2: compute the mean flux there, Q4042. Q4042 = 20.9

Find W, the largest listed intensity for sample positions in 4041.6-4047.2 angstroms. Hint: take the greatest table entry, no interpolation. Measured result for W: 20.64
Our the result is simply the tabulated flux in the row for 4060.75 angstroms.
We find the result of 20.57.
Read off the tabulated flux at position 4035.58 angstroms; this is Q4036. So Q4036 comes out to 20.32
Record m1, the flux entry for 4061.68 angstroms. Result 19.95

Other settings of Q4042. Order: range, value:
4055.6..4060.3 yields 20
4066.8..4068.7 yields 19.4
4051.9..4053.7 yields 20.8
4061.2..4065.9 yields 19.8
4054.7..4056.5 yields 20.7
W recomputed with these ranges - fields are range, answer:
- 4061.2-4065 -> 19.95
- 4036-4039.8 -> 21.57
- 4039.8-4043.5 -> 21.24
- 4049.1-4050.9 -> 21.76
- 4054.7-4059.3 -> 20.86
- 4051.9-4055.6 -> 21.03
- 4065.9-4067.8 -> 19.85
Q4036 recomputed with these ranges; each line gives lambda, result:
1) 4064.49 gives 19.85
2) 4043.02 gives 20.39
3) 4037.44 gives 21.44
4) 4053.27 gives 20.59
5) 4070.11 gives 20.42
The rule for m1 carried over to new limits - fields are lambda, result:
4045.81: 18.02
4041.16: 21.24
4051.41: 22.37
